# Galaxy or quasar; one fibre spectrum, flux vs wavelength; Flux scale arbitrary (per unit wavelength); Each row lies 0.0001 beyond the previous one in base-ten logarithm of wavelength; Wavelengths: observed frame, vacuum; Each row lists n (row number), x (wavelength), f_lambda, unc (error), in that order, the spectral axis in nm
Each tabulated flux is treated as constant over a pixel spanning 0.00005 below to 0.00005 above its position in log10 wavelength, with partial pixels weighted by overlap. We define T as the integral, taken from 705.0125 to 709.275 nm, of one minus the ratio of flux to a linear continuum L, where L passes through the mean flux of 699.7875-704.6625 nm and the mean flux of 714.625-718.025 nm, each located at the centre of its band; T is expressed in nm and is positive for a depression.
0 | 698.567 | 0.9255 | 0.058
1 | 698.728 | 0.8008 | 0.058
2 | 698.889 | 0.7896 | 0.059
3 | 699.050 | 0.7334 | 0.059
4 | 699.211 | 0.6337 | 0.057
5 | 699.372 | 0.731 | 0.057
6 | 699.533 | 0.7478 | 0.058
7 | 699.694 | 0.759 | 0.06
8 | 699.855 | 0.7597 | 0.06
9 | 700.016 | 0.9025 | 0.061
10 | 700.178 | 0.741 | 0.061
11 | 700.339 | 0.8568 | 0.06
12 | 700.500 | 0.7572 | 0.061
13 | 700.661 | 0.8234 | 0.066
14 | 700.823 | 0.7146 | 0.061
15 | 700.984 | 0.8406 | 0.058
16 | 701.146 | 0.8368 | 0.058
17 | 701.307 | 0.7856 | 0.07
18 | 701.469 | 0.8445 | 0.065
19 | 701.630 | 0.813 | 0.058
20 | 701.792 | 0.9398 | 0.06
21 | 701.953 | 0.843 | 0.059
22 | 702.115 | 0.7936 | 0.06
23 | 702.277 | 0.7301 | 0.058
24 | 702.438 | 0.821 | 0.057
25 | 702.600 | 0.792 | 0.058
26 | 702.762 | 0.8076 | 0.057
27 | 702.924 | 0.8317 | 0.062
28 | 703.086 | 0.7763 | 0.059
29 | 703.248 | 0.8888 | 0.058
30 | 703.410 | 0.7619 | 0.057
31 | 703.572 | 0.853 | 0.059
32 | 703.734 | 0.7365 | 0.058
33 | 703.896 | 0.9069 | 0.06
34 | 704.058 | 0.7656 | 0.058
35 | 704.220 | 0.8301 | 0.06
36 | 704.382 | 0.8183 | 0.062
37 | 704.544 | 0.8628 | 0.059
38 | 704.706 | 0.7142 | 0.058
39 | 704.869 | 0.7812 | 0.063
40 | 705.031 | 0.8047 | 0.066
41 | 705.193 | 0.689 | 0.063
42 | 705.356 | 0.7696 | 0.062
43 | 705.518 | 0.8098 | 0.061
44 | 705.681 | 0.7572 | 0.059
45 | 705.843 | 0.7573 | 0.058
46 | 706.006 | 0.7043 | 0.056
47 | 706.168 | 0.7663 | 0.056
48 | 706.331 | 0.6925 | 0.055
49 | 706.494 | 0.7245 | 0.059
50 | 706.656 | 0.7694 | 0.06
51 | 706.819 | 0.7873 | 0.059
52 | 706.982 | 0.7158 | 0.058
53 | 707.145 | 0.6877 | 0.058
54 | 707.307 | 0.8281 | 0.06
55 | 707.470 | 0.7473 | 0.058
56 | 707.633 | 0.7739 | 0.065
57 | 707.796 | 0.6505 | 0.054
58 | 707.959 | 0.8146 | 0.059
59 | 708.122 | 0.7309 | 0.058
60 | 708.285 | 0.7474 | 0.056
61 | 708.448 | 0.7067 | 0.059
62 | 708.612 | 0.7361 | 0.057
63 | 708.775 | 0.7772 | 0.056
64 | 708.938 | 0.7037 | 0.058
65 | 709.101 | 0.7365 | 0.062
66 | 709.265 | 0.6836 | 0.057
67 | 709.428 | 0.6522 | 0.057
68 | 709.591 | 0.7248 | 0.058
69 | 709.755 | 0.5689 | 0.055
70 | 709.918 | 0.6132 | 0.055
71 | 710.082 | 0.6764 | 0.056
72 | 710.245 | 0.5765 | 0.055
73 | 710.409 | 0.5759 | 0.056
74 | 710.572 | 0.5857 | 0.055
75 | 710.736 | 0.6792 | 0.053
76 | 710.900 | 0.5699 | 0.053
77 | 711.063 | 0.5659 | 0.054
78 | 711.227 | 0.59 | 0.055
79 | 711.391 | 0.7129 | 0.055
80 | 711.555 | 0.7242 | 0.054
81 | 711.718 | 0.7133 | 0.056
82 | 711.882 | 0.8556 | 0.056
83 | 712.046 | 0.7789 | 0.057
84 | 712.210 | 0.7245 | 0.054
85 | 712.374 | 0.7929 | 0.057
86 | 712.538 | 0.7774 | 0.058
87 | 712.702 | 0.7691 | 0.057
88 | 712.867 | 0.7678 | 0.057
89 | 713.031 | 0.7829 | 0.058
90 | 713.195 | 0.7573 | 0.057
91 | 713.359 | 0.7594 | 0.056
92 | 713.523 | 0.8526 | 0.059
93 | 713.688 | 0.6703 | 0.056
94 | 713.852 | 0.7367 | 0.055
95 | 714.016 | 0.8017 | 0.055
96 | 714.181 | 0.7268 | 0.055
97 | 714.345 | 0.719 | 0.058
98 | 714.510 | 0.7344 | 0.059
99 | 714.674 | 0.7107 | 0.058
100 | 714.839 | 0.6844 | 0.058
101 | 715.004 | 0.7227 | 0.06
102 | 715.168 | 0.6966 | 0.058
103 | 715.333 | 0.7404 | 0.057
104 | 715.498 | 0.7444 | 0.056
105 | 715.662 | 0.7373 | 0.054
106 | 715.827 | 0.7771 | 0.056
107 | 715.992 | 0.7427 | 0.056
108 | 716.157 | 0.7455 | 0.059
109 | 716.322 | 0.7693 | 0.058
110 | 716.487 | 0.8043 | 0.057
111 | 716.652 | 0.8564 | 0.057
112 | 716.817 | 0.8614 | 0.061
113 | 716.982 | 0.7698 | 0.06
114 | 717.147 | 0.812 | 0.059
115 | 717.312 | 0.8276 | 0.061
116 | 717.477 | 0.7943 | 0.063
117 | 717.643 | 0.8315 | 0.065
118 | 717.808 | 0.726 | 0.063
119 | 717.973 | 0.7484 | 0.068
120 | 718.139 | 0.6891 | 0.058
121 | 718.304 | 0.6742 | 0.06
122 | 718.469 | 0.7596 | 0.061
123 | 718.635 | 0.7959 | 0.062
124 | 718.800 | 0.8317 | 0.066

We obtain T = 0.29 nm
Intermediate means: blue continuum 0.814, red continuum 0.768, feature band 0.743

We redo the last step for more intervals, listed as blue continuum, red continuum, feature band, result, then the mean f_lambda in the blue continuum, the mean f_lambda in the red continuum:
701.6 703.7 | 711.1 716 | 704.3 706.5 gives 0.10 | 0.817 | 0.742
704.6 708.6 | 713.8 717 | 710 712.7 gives 0.24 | 0.748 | 0.754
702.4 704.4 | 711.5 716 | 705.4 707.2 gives 0.12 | 0.814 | 0.75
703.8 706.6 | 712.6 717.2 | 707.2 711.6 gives 0.48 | 0.774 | 0.759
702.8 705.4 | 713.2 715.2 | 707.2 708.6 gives 0.05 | 0.8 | 0.737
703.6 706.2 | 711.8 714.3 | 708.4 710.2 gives 0.21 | 0.782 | 0.769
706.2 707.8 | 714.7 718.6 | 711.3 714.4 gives -0.02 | 0.743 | 0.761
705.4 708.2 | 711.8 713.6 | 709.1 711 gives 0.34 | 0.749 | 0.783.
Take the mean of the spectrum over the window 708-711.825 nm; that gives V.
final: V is 0.67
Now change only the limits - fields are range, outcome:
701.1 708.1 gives 0.785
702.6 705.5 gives 0.8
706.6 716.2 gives 0.719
